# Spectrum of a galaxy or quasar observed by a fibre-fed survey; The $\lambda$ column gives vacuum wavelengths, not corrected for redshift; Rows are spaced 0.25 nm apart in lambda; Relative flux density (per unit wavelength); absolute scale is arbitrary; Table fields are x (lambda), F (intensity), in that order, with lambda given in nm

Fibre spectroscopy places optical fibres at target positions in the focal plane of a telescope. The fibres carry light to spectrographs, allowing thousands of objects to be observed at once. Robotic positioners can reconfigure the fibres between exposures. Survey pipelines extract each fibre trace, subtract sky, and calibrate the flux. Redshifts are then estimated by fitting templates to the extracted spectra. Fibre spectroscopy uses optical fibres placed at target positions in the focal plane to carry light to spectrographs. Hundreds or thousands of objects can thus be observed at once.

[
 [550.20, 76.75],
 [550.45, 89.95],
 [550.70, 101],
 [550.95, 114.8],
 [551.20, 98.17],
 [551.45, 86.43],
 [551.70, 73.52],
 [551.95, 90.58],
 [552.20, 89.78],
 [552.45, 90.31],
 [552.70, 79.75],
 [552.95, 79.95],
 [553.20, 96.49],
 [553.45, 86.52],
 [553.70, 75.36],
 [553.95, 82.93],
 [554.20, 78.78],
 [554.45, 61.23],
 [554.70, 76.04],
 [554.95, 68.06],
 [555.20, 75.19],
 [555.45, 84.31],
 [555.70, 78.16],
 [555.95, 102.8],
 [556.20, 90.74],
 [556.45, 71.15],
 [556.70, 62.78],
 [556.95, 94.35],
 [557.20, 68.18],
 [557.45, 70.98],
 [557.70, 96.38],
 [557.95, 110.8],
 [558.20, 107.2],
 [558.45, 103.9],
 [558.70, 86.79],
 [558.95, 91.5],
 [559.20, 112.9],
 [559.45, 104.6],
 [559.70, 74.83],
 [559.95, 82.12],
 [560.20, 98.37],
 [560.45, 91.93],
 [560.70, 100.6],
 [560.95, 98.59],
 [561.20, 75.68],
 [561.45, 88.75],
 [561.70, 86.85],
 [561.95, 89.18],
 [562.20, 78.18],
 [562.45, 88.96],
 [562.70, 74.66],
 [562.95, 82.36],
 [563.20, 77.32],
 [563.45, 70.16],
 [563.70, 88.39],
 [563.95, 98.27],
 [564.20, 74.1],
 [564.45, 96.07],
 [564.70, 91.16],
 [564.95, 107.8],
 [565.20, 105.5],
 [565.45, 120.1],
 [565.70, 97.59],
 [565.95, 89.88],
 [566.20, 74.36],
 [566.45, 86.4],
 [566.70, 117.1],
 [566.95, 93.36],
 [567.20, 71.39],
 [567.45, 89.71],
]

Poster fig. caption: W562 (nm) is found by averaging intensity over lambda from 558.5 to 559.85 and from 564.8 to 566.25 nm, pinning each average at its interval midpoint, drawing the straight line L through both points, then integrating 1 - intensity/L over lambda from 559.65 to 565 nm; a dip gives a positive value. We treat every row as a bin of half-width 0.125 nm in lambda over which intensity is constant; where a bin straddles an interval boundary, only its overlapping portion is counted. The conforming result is 0.57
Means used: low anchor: 94.4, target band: 86.9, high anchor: 100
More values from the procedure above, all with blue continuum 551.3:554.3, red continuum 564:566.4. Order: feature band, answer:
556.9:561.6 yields -0.136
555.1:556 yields 0.029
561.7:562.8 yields 0.108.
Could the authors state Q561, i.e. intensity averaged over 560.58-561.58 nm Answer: 90.8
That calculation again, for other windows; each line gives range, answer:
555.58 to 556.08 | 90.6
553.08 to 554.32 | 84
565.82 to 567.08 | 92.2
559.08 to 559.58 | 108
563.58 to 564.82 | 89.6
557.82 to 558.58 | 107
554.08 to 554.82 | 71.9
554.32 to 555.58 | 73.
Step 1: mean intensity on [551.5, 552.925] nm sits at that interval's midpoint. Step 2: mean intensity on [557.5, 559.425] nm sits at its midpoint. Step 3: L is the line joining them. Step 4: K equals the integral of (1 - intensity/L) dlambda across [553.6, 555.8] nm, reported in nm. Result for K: 0.37 nm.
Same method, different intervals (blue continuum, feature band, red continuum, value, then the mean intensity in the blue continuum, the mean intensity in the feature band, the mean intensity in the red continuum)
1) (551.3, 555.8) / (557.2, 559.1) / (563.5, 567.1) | -0.16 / 80.9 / 93.8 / 95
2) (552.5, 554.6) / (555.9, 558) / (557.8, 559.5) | 0.25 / 80.4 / 83.8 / 102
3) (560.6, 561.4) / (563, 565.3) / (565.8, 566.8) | 0.05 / 91.1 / 89.4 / 91.4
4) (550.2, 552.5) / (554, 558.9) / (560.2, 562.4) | 0.37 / 91.9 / 83.7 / 89.3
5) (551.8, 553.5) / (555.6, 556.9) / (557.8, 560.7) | 0.15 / 87.5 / 81.9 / 97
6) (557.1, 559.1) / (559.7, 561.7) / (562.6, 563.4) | -0.12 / 92.5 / 89.6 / 77.5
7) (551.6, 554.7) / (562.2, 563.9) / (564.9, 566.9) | 0.26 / 81.9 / 80.9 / 99.3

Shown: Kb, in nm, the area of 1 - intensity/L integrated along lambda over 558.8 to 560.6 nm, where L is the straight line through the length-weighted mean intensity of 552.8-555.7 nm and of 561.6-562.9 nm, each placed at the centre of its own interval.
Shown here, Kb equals -0.26 nm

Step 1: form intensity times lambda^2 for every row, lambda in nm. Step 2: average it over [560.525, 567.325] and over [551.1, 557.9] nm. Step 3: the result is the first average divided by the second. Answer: 1.1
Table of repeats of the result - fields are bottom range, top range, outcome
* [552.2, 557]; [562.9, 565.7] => 1.18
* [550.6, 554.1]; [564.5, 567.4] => 1.13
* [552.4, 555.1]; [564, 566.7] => 1.26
